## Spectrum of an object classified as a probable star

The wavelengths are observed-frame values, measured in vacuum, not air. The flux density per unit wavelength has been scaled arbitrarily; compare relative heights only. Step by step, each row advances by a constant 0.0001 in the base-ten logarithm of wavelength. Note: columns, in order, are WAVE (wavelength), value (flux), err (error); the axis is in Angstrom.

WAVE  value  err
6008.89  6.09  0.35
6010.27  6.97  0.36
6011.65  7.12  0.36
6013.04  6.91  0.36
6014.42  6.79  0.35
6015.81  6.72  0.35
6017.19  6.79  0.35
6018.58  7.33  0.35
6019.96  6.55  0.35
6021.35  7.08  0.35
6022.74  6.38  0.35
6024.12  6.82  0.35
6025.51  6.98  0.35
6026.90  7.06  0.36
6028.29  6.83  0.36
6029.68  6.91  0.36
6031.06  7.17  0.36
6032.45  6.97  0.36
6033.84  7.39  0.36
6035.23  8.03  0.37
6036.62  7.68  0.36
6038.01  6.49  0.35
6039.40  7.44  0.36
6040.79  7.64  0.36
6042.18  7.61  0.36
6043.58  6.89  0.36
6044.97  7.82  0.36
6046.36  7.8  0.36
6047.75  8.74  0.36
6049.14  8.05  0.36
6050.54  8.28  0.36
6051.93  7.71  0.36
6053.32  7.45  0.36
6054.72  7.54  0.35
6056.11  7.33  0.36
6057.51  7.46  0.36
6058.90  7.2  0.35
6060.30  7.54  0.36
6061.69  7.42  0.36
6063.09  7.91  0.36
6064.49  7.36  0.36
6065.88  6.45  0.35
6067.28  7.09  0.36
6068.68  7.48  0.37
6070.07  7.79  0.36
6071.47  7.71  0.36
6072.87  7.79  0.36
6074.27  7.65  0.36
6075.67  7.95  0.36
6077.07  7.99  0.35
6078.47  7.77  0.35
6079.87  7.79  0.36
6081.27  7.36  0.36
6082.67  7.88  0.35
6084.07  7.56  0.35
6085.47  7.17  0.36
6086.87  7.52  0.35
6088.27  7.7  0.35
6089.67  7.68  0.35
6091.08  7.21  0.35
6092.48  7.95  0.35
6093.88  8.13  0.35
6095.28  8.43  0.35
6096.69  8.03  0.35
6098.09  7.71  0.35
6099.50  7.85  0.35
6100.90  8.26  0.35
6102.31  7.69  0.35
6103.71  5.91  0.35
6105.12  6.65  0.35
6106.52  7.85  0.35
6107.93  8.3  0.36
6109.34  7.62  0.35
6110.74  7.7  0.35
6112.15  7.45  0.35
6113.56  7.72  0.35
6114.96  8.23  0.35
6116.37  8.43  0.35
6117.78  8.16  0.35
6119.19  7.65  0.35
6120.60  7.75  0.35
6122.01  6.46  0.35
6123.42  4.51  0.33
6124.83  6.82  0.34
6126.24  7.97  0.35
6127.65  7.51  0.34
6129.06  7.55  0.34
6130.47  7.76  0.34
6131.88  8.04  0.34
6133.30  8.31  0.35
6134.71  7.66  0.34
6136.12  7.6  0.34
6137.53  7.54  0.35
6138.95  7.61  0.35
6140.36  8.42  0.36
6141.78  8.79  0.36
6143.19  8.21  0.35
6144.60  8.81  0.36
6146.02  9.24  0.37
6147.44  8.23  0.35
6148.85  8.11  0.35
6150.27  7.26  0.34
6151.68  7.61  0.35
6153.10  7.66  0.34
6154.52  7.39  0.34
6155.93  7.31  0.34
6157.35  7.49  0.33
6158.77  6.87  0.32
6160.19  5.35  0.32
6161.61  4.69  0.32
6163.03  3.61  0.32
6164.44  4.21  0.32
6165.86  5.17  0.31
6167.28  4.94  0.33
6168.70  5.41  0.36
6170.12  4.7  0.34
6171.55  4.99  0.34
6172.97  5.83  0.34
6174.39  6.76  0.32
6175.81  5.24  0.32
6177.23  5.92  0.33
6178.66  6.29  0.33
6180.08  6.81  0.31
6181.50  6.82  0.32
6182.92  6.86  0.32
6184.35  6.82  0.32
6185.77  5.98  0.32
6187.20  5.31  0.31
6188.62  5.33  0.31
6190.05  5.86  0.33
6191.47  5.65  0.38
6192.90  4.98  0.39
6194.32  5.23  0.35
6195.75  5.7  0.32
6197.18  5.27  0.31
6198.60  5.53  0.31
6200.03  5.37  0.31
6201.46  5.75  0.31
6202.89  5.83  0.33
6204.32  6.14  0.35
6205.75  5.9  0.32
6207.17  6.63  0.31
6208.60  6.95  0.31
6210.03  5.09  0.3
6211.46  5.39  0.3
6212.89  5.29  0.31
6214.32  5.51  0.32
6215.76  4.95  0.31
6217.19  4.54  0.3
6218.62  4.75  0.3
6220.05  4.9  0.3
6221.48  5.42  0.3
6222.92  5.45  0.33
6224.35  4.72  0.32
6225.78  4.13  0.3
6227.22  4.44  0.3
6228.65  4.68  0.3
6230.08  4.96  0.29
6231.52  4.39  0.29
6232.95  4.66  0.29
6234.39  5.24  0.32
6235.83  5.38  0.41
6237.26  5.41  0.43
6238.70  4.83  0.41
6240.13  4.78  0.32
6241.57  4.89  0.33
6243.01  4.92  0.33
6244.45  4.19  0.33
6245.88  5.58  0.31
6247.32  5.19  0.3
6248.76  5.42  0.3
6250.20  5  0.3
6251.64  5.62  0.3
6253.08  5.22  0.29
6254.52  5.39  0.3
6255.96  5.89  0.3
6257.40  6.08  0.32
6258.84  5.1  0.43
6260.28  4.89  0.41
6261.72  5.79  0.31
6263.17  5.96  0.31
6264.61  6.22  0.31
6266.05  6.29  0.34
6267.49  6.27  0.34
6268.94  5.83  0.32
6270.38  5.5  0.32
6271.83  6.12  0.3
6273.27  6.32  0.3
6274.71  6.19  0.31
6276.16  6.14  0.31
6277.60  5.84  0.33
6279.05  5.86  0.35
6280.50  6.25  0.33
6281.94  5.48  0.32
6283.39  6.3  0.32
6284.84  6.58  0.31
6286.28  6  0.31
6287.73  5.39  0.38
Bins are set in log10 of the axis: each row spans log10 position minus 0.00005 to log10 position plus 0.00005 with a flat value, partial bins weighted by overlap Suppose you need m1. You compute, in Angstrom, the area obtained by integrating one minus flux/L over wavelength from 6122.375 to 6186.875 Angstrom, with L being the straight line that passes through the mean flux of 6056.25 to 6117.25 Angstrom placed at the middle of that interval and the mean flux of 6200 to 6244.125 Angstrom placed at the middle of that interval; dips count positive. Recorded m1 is -3.79 Angstrom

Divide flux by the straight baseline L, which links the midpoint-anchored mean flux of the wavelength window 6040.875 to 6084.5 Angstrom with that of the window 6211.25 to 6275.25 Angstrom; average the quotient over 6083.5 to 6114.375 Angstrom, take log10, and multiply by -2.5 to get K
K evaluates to -0.07 mag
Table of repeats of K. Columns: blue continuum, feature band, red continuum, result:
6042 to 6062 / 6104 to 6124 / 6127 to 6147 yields 0.07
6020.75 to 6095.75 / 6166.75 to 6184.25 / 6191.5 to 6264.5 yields 0.01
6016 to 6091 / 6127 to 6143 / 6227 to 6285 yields -0.19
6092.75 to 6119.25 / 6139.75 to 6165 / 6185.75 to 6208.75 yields -0.07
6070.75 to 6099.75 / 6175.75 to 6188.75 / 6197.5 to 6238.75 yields -0.05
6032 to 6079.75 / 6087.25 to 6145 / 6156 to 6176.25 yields -0.20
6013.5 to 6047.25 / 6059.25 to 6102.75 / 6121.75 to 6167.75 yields -0.08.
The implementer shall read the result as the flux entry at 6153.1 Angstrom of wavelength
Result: 7.66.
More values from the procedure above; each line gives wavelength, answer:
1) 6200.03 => 5.37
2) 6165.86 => 5.17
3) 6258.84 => 5.1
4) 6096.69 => 8.03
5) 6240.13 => 4.78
